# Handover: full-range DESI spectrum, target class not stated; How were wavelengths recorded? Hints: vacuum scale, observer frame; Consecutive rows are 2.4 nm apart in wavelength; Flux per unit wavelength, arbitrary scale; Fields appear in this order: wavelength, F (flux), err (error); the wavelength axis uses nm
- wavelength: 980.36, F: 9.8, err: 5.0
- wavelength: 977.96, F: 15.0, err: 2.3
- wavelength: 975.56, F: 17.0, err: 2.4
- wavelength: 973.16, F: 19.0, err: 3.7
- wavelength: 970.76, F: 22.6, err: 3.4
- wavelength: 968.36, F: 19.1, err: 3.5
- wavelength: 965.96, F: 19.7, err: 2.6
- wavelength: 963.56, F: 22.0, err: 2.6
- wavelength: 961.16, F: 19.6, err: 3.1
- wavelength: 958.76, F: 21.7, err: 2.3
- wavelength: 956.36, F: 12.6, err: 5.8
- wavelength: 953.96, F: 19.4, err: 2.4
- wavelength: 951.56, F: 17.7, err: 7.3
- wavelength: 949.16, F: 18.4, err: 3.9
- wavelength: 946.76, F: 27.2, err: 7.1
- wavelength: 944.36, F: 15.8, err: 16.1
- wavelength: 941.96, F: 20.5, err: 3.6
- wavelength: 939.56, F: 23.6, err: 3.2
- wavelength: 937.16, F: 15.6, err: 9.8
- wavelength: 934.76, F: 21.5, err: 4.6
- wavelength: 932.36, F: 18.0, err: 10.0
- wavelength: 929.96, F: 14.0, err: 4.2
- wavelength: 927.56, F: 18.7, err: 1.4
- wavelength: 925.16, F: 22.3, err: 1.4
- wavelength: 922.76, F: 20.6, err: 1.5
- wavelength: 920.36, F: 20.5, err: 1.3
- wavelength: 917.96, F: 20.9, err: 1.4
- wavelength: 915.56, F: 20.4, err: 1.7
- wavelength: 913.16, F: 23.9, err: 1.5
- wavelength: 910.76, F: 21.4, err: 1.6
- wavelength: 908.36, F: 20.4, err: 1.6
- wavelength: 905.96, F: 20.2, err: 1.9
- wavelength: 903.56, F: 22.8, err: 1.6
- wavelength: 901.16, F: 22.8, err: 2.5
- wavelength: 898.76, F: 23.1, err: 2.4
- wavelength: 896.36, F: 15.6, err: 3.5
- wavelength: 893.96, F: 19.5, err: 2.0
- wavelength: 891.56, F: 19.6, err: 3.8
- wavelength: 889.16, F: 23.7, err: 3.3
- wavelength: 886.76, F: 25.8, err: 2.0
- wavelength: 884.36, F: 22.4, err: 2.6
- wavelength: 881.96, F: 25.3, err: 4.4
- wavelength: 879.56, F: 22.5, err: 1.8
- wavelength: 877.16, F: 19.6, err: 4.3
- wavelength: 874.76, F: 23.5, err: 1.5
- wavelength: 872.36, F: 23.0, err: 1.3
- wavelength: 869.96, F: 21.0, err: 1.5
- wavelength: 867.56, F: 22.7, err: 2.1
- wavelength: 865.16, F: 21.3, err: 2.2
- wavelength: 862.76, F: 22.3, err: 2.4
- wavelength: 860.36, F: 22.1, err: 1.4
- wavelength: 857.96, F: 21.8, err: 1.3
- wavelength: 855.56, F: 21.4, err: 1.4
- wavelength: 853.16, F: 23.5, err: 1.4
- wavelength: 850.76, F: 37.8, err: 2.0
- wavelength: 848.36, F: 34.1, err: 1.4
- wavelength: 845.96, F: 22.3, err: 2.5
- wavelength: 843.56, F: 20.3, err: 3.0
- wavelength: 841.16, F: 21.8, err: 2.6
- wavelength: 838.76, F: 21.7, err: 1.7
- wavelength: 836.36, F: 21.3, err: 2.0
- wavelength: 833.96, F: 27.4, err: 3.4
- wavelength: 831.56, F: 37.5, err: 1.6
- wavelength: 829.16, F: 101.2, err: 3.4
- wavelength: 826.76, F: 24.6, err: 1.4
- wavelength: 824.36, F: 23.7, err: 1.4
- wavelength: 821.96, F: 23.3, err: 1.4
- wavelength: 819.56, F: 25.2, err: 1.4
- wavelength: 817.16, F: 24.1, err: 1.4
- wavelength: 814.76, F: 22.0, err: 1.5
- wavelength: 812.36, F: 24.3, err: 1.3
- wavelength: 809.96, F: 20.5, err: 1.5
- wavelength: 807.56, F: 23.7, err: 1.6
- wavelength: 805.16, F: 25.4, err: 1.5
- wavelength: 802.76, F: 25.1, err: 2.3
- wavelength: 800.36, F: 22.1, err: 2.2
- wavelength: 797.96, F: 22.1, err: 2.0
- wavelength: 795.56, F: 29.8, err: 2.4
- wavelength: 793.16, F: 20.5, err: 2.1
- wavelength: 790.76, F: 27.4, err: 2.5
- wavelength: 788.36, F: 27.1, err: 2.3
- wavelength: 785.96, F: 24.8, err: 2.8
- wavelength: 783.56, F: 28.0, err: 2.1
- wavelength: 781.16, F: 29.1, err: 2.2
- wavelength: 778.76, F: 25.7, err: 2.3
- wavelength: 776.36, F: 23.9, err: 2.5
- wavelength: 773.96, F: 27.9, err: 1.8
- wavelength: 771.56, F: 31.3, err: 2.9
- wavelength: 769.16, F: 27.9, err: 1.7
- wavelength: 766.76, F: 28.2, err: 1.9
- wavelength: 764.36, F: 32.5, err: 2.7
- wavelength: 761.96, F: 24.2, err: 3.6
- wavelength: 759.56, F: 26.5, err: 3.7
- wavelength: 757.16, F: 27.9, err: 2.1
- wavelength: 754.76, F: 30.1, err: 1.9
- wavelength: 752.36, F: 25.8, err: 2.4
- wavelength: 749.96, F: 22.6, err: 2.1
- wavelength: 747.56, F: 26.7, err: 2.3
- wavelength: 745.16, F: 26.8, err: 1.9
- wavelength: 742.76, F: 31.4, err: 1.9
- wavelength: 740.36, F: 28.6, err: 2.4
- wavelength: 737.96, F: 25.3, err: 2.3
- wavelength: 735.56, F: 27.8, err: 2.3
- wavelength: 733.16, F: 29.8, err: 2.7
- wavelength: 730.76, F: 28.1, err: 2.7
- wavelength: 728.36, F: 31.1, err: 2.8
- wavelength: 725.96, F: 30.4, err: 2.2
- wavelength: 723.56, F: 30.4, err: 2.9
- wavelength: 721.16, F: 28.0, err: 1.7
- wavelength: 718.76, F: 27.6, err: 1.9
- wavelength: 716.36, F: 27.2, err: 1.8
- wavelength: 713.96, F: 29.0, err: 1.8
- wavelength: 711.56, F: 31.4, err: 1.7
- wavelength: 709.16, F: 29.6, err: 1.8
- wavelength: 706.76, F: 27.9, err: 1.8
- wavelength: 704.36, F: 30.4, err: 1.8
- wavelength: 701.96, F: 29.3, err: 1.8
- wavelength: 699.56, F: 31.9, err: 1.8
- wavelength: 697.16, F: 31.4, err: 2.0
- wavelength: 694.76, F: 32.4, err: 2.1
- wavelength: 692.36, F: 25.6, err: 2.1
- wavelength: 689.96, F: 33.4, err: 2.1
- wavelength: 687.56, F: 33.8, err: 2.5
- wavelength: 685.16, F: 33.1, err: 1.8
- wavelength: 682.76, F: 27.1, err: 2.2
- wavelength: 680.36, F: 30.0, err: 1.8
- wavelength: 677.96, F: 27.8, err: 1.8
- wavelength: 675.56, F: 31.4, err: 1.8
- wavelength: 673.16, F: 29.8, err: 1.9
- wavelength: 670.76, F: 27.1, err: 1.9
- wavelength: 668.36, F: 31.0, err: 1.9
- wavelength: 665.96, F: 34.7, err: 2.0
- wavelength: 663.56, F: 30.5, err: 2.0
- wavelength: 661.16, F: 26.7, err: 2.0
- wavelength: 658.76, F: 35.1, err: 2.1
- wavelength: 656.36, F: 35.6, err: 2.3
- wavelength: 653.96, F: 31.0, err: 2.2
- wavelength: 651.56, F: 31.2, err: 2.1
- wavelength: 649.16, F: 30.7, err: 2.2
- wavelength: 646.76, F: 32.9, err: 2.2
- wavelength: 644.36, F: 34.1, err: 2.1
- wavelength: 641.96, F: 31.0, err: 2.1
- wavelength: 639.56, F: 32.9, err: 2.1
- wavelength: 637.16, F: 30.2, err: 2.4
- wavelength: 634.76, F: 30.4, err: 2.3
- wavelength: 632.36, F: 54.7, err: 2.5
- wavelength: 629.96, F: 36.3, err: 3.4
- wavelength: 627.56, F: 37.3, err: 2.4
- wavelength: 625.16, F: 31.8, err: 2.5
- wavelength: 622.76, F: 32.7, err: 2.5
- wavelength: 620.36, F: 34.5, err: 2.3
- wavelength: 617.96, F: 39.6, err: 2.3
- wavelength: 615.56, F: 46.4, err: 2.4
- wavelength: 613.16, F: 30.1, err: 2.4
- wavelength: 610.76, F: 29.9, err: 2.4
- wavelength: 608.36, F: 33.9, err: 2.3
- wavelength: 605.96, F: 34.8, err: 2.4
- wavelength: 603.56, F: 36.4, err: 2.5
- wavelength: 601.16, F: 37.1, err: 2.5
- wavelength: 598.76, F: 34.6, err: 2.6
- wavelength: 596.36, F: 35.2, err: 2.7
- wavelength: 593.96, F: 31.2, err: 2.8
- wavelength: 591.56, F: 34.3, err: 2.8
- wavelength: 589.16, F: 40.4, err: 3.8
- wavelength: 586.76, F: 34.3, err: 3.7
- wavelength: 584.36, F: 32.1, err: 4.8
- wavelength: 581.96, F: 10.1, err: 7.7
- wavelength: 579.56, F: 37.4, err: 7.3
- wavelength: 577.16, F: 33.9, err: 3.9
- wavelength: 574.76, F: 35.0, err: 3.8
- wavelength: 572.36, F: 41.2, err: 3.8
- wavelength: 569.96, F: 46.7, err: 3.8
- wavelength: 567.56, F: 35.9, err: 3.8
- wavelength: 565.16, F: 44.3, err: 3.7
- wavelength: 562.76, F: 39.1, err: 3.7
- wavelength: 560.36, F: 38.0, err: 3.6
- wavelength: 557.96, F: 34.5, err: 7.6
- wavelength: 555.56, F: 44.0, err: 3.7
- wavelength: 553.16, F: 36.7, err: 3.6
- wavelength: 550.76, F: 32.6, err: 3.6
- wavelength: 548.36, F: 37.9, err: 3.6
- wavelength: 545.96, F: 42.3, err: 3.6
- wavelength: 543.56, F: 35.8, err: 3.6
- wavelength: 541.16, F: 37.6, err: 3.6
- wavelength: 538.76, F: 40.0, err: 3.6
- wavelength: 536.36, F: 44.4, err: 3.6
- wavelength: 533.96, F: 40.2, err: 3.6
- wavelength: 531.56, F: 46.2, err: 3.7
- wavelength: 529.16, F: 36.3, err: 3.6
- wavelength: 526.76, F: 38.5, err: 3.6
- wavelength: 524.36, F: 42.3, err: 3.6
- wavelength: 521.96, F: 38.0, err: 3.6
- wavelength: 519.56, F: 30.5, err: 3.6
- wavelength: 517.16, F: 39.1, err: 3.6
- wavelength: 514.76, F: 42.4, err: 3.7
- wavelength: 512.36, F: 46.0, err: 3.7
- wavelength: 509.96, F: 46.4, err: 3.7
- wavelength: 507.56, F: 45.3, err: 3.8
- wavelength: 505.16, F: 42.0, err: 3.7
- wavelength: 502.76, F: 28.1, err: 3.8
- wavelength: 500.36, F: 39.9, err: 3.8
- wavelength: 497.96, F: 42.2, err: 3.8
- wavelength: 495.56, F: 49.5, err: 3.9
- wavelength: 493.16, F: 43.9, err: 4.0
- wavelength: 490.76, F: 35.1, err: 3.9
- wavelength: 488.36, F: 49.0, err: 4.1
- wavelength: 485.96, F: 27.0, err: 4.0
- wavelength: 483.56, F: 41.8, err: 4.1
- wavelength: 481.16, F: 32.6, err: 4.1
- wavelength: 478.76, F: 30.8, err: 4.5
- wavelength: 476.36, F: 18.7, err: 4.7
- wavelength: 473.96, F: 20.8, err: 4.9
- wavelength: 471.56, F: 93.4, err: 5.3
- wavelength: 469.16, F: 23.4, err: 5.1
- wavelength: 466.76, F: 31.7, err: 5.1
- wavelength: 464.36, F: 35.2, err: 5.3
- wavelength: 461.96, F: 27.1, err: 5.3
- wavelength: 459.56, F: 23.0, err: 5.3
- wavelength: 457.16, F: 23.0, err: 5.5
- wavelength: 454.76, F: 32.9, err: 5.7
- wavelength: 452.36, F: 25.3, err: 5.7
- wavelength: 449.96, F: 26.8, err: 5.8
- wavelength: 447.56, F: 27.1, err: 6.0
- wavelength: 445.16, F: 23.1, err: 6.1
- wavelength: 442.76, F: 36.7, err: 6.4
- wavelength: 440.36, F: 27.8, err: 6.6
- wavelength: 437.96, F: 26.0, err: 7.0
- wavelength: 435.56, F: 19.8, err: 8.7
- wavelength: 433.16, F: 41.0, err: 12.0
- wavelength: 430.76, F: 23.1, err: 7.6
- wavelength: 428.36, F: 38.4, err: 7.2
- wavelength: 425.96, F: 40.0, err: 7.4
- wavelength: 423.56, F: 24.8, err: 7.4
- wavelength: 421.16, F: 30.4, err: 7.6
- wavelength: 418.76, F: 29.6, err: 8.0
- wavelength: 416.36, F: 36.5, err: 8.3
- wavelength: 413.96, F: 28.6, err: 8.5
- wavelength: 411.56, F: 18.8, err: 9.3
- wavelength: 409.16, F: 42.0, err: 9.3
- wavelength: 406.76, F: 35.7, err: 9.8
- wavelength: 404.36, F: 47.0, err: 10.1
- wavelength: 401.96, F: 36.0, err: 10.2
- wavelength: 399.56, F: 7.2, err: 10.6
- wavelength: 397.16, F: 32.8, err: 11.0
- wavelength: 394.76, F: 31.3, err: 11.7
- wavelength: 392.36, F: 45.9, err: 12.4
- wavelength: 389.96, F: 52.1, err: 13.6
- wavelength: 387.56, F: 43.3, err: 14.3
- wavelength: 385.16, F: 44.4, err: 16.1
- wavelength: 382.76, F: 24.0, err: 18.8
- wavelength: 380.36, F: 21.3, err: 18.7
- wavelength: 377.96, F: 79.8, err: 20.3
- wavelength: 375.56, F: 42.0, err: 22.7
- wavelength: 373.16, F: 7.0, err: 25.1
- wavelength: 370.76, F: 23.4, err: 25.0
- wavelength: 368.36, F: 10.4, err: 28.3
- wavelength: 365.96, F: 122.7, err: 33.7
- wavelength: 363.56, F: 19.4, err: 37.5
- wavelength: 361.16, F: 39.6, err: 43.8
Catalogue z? 0.26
